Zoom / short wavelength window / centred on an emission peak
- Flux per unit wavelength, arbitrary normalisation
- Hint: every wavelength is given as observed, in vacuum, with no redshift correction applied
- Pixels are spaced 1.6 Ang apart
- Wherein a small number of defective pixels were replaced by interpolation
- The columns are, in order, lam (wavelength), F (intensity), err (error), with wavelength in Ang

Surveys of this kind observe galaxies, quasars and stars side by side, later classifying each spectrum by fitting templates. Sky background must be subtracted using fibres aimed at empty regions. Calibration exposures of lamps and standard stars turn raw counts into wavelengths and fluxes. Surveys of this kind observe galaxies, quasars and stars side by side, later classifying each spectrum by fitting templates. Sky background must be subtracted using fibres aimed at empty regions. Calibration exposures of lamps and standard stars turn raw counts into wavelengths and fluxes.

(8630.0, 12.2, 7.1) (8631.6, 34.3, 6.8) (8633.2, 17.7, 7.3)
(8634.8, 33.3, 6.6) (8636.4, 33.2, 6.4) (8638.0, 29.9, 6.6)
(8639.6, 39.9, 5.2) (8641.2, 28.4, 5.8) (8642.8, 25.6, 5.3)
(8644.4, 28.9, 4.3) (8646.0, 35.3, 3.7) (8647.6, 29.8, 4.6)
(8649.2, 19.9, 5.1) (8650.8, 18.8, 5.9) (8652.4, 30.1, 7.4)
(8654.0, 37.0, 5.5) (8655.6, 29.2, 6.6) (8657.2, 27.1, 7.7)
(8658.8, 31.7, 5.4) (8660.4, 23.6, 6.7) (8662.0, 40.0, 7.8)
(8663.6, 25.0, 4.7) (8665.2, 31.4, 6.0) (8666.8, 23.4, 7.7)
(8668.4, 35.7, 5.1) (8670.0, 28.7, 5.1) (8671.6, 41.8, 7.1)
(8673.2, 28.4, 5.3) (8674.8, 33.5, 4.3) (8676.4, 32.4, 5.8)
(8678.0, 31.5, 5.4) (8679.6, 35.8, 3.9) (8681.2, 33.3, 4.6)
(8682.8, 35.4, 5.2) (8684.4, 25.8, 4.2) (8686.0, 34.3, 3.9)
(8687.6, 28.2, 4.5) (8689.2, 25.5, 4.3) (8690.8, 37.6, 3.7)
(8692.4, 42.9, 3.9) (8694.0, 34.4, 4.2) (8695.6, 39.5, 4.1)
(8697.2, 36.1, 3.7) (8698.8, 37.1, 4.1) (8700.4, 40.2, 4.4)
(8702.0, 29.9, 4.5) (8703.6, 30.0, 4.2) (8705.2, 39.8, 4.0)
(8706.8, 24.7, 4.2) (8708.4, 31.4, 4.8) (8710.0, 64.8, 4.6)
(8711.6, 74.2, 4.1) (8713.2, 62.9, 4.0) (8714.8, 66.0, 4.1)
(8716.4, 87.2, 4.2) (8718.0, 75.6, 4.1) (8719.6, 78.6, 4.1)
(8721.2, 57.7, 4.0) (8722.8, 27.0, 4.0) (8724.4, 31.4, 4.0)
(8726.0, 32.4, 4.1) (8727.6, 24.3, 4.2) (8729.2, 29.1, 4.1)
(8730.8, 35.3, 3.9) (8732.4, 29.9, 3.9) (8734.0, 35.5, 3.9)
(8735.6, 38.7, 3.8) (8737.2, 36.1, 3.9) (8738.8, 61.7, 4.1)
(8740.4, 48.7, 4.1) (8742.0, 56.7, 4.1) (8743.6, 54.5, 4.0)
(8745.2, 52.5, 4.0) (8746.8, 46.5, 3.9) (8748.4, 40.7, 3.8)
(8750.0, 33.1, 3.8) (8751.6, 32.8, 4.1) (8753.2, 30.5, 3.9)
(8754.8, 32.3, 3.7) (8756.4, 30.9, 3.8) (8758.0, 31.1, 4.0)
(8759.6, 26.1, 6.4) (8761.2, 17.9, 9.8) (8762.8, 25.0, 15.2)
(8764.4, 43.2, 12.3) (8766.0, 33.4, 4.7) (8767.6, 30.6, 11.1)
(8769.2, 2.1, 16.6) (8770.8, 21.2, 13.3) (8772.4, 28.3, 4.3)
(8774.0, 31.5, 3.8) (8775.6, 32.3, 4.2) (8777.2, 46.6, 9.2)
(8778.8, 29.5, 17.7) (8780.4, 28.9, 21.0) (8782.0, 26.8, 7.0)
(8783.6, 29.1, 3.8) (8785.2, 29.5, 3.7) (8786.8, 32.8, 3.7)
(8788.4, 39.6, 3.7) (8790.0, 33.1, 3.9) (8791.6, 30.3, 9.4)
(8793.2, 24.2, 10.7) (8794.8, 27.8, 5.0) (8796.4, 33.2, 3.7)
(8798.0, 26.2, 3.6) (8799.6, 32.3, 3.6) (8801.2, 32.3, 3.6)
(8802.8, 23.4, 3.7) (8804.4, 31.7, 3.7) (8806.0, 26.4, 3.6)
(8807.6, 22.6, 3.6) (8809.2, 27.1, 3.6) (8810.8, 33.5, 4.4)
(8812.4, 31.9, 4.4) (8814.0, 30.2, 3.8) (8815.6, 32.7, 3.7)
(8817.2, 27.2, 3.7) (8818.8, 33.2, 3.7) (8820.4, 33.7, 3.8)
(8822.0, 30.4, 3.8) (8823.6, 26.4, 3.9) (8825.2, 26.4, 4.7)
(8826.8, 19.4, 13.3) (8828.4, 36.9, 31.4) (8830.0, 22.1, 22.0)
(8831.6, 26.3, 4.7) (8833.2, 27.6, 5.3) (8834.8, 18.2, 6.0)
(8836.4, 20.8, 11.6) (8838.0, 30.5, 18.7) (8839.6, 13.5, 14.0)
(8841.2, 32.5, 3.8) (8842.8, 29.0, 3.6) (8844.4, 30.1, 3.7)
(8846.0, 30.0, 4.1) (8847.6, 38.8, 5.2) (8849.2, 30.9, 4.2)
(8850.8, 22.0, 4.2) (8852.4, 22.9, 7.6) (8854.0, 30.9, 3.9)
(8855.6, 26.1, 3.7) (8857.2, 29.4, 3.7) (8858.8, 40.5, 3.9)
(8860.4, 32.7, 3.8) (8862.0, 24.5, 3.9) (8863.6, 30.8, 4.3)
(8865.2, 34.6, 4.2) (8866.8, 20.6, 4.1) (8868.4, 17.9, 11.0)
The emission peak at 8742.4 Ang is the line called [N II] 6583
